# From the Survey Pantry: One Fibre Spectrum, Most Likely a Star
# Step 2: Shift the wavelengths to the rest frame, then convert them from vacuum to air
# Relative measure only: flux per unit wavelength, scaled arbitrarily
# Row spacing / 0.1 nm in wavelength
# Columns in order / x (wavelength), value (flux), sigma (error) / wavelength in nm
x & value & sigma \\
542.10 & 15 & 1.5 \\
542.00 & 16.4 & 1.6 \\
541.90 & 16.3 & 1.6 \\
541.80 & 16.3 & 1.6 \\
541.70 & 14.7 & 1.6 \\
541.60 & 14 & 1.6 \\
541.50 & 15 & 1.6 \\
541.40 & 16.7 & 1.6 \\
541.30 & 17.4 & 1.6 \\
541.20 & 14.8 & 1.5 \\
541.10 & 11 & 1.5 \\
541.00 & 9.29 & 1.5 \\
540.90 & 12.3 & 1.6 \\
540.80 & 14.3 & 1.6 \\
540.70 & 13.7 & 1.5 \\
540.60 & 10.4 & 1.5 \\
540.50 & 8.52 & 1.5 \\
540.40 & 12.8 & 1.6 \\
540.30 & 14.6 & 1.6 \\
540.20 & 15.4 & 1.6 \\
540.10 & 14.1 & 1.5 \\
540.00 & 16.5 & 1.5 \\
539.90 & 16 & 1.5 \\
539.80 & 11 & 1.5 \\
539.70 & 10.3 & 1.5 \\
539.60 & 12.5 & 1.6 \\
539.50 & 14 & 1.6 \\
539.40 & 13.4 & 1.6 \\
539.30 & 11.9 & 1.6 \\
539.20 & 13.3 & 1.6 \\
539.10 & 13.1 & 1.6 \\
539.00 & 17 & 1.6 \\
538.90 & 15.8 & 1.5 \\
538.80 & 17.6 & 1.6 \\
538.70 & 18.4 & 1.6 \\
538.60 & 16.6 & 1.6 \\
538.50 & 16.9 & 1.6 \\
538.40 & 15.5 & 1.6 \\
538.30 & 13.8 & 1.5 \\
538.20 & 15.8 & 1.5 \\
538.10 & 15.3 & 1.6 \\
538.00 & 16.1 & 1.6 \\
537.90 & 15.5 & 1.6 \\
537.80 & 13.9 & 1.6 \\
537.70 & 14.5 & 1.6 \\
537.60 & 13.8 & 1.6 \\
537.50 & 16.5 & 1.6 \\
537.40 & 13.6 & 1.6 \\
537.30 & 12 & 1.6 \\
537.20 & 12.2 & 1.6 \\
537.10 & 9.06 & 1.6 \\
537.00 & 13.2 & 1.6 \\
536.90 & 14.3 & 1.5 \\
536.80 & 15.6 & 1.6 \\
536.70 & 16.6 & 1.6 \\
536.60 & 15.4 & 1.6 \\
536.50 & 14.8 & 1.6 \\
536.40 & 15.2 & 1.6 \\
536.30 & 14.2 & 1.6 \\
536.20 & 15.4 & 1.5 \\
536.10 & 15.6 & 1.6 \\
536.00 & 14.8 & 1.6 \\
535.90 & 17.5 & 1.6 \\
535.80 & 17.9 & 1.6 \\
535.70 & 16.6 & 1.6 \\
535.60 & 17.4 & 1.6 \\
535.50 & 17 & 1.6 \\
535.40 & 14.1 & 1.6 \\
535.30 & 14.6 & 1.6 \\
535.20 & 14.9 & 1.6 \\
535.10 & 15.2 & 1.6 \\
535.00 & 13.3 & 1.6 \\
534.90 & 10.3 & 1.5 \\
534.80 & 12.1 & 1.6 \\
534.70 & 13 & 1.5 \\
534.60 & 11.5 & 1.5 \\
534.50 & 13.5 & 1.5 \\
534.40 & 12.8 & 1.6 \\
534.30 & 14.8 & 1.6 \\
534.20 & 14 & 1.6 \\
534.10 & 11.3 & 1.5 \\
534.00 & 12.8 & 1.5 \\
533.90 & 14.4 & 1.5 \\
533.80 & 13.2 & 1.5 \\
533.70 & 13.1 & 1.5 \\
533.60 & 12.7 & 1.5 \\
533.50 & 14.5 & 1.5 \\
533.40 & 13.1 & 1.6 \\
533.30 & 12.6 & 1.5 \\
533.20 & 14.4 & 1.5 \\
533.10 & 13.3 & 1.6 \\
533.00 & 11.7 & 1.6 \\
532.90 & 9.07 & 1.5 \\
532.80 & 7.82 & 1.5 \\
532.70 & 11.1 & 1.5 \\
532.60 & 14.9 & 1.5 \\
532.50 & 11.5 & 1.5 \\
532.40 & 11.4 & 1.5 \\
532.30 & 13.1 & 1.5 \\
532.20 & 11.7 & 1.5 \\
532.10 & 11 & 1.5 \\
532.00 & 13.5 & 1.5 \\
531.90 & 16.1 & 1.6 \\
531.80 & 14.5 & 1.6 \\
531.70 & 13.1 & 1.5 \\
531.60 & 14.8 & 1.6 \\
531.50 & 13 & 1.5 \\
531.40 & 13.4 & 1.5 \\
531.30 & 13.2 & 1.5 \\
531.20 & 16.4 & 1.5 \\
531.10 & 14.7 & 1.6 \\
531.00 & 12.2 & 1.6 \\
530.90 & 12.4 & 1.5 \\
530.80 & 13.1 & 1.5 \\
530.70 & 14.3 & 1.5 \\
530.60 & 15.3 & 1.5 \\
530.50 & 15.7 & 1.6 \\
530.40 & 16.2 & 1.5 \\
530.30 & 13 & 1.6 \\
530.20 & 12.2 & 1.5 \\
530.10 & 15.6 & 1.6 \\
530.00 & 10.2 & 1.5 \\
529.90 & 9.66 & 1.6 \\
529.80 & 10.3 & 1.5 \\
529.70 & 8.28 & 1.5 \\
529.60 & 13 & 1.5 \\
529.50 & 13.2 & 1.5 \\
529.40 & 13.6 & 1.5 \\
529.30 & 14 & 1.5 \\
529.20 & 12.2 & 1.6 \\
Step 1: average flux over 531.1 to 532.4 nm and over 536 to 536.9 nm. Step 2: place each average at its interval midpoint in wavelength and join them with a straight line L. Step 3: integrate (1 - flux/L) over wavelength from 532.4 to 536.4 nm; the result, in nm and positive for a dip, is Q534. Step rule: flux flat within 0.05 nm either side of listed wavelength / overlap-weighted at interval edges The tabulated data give 0.26 nm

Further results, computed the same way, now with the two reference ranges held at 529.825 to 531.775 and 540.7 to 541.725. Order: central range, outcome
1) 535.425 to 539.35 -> -0.38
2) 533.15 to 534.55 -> 0.03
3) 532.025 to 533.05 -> 0.17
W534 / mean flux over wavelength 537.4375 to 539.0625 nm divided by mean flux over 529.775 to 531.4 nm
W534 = 1.17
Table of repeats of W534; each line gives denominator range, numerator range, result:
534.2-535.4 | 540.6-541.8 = 1.04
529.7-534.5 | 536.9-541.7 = 1.08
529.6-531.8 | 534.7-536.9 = 1.14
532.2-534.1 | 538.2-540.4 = 1.18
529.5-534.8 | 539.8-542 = 1.08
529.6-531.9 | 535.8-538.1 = 1.10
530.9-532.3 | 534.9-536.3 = 1.14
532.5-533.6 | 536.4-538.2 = 1.17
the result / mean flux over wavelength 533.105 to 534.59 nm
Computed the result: 13.3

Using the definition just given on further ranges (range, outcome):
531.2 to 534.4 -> 12.9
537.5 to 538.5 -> 15.1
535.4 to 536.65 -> 15.9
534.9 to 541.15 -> 14.4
